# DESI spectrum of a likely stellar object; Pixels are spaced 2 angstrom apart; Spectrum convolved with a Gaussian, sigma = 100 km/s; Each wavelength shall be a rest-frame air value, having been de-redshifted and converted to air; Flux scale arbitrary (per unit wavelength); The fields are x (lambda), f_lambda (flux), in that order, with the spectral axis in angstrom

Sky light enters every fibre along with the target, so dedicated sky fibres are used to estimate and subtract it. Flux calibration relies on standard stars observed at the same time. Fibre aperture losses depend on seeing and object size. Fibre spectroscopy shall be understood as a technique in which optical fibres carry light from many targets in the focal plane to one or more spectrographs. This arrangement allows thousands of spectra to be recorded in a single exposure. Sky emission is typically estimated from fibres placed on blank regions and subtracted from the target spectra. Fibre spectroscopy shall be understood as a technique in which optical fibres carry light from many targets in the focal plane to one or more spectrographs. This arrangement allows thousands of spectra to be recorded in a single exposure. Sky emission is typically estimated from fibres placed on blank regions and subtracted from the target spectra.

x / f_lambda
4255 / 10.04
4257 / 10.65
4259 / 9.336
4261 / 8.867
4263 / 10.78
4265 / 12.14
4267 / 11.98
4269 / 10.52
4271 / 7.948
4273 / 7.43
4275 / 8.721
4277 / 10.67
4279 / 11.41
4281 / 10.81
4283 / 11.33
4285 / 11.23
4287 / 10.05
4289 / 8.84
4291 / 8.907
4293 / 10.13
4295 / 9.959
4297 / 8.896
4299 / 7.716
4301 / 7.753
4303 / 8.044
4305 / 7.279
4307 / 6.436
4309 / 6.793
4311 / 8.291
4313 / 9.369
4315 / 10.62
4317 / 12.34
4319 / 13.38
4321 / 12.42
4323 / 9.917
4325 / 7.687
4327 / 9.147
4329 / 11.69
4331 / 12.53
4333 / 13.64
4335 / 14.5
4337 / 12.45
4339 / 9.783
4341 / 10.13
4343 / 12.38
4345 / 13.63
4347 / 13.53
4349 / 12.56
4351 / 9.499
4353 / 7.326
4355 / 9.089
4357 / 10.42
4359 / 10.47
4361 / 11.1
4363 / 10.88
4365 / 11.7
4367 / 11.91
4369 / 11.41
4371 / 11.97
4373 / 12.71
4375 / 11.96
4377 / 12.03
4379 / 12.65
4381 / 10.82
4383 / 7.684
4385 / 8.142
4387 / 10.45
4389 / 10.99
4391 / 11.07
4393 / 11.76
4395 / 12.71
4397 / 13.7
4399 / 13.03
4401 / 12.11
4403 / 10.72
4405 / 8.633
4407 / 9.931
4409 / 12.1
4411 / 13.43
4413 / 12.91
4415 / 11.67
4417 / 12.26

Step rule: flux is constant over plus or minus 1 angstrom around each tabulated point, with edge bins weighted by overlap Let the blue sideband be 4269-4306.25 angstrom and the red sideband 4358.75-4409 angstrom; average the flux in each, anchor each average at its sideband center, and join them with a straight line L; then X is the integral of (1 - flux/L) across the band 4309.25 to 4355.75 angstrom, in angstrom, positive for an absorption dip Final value -3.9 angstrom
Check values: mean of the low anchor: 9.3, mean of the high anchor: 11.3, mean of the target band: 11.1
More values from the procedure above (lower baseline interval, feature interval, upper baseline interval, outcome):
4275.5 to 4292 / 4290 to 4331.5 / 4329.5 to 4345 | 6.9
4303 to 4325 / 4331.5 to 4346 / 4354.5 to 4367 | -3.1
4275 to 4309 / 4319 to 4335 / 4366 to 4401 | -2.0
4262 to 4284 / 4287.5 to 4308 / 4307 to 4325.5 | 3.4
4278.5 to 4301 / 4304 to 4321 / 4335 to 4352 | 2.0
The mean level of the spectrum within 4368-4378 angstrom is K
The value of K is 12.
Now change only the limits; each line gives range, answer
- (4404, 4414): 11.4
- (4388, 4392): 11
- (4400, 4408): 10.3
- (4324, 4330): 9.51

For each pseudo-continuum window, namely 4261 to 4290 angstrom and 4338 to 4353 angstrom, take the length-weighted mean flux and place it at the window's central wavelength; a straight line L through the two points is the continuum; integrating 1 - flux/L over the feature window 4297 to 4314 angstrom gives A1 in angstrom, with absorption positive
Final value 4.7 angstrom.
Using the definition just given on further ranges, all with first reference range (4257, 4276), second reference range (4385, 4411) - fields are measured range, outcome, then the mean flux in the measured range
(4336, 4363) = -0.4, 10.9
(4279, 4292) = -0.3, 10.3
